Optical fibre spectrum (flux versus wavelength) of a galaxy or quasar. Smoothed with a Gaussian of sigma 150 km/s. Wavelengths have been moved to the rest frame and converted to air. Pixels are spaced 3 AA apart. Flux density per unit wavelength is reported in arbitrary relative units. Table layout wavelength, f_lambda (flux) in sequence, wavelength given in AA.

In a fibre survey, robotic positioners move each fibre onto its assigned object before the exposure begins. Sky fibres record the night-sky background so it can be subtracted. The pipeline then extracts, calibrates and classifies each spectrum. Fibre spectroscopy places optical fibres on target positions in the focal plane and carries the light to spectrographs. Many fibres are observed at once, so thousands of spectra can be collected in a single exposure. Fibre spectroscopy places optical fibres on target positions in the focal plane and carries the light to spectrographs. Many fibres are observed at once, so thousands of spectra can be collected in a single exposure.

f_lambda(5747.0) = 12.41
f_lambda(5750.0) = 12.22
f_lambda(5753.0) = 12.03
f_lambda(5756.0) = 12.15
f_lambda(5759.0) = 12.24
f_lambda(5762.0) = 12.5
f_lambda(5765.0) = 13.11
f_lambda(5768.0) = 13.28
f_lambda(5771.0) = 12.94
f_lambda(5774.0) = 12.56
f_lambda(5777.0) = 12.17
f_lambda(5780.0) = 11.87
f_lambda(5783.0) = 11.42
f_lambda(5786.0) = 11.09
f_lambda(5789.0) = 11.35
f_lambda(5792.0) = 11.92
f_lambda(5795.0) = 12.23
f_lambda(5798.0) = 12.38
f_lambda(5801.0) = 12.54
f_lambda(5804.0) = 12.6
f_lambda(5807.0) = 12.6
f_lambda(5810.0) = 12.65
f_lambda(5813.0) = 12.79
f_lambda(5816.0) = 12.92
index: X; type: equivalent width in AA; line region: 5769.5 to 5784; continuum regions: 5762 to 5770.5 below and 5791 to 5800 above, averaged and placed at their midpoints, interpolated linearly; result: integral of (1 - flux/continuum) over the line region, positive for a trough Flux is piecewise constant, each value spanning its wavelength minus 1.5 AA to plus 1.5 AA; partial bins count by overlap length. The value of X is 0.6 AA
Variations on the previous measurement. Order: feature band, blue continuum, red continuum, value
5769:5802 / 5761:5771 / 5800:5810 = 1.9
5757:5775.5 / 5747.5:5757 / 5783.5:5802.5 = -1.1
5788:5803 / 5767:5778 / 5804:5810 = 0.6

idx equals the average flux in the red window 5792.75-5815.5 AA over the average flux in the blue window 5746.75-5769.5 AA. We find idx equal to 1.0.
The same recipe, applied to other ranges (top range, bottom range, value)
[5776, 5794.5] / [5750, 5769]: 0.93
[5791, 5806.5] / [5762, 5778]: 0.97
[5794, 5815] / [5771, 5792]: 1.06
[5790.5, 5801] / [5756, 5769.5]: 0.96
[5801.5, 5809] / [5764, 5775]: 0.97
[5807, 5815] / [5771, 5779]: 1.02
